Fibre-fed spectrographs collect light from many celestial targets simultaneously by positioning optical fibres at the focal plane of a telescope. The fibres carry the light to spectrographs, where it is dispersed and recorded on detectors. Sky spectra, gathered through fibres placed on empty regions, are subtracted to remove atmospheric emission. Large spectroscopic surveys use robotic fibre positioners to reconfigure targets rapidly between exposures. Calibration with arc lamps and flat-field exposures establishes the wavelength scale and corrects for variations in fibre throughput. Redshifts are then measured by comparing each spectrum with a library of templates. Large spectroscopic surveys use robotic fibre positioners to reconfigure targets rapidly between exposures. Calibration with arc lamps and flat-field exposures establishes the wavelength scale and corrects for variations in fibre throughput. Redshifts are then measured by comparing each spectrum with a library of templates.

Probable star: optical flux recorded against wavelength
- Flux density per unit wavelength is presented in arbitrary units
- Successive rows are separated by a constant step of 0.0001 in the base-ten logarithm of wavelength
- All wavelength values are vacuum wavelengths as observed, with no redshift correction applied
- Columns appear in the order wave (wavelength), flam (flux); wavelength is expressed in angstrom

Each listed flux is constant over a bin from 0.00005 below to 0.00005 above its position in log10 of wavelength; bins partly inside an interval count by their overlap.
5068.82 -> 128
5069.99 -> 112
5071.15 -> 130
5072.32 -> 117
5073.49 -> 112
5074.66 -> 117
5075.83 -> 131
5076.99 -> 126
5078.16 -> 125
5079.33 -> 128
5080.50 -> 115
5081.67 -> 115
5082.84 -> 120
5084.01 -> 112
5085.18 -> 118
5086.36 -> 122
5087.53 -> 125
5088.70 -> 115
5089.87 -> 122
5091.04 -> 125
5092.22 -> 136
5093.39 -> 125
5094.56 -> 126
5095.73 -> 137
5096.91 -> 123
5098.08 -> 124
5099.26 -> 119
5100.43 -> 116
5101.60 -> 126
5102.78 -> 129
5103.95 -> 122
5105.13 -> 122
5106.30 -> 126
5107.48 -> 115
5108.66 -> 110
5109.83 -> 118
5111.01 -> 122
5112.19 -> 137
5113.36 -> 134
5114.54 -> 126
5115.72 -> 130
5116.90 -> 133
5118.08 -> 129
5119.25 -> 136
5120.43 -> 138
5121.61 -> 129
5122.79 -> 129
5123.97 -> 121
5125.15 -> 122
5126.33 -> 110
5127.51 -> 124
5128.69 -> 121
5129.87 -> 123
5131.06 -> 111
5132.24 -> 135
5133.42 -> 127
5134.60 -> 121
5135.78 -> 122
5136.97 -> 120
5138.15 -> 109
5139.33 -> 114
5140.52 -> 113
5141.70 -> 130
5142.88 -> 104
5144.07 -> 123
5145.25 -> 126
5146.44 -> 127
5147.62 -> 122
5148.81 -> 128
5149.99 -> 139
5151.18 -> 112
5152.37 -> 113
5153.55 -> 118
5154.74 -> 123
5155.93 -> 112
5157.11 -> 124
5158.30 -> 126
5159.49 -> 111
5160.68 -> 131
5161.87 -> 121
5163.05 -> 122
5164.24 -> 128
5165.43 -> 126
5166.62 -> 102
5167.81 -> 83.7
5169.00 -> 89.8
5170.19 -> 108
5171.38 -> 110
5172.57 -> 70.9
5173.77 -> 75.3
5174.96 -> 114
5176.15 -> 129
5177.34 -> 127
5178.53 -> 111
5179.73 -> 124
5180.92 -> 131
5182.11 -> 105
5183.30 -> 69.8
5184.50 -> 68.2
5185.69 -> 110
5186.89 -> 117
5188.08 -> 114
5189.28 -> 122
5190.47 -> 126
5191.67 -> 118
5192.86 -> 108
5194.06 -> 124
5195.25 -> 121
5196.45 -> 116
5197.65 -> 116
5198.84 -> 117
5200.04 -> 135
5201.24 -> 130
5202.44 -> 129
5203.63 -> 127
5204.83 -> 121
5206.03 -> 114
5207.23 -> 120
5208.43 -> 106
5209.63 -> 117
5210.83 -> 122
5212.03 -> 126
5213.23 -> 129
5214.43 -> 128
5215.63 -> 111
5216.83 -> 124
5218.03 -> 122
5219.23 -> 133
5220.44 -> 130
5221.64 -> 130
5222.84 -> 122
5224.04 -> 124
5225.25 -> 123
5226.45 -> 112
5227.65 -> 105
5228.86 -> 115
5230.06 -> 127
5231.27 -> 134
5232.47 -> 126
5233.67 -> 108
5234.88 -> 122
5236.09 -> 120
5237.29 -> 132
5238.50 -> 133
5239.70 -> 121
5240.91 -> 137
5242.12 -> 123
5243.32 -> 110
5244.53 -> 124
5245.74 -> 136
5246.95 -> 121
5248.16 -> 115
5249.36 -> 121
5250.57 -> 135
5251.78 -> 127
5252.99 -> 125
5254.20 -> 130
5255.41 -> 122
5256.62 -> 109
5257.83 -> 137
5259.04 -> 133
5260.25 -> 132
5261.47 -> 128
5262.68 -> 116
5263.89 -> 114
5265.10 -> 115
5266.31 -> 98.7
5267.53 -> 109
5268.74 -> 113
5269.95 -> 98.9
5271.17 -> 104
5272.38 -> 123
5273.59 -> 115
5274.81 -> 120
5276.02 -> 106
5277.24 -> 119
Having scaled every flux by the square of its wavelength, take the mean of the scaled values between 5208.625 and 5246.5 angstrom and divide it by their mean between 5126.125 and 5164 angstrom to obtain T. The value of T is 1.05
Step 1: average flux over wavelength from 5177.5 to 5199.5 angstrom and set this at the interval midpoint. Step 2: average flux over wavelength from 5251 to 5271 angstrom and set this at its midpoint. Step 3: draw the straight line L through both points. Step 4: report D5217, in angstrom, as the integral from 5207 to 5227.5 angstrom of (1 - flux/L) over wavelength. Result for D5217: -1.2 angstrom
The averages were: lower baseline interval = 112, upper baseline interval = 119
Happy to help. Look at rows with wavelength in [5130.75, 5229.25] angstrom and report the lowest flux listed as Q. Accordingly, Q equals 68.2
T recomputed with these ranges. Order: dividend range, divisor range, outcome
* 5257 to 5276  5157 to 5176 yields 1.11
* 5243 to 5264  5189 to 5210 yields 1.06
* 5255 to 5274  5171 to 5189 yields 1.14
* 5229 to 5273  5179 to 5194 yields 1.13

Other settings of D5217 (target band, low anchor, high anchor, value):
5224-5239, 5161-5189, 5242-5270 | -0.6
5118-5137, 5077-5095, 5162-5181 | -1.4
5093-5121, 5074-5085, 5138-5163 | -1.2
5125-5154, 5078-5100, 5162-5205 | -0.8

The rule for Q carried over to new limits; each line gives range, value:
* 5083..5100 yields 112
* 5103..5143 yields 104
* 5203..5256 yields 105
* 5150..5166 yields 111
